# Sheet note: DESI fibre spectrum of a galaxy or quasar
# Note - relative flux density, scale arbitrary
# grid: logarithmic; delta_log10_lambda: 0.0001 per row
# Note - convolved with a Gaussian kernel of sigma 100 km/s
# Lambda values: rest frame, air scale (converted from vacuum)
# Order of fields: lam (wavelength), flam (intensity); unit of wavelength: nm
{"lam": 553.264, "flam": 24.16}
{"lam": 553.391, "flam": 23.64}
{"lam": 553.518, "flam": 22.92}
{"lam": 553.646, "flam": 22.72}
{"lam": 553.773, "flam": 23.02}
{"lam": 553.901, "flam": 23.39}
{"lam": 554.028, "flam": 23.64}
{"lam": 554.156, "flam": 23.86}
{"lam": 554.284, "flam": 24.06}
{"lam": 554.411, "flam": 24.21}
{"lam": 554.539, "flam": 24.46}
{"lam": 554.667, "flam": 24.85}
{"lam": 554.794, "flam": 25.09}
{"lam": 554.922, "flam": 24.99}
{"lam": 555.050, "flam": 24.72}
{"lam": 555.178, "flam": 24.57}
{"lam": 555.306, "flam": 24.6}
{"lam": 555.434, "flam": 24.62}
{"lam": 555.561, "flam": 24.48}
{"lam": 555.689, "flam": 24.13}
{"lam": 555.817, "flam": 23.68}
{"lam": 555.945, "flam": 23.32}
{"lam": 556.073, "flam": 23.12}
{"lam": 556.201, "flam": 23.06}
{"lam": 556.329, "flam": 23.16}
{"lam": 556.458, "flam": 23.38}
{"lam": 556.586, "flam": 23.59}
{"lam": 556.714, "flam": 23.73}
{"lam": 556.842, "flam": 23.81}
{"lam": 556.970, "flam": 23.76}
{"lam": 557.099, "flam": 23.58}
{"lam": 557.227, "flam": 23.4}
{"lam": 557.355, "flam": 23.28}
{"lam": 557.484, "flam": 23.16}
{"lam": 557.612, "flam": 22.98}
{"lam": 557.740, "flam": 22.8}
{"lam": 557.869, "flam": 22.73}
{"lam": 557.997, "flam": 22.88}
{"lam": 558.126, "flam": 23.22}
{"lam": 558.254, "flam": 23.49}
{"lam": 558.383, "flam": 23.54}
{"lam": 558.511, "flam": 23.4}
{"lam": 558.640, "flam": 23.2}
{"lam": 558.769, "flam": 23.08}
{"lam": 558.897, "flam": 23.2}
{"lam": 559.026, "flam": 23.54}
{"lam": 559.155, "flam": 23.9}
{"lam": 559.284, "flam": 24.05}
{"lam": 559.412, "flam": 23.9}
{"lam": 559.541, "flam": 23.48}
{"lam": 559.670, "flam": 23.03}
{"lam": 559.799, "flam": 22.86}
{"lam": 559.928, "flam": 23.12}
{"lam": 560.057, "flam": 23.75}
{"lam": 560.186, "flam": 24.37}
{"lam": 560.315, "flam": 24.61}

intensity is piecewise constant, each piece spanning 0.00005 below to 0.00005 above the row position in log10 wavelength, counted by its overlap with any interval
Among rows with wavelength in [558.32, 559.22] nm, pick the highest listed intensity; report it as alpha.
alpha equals 23.9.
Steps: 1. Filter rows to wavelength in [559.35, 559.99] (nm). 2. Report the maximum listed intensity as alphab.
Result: 23.9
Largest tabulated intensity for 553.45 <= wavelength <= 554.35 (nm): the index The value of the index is 24.06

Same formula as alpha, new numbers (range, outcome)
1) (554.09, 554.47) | 24.21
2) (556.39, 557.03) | 23.81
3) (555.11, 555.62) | 24.62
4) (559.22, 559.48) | 24.05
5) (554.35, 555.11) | 25.09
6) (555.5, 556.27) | 24.48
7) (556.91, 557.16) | 23.76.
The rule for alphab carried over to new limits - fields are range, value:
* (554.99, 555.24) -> 24.72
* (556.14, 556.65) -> 23.59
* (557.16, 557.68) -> 23.4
